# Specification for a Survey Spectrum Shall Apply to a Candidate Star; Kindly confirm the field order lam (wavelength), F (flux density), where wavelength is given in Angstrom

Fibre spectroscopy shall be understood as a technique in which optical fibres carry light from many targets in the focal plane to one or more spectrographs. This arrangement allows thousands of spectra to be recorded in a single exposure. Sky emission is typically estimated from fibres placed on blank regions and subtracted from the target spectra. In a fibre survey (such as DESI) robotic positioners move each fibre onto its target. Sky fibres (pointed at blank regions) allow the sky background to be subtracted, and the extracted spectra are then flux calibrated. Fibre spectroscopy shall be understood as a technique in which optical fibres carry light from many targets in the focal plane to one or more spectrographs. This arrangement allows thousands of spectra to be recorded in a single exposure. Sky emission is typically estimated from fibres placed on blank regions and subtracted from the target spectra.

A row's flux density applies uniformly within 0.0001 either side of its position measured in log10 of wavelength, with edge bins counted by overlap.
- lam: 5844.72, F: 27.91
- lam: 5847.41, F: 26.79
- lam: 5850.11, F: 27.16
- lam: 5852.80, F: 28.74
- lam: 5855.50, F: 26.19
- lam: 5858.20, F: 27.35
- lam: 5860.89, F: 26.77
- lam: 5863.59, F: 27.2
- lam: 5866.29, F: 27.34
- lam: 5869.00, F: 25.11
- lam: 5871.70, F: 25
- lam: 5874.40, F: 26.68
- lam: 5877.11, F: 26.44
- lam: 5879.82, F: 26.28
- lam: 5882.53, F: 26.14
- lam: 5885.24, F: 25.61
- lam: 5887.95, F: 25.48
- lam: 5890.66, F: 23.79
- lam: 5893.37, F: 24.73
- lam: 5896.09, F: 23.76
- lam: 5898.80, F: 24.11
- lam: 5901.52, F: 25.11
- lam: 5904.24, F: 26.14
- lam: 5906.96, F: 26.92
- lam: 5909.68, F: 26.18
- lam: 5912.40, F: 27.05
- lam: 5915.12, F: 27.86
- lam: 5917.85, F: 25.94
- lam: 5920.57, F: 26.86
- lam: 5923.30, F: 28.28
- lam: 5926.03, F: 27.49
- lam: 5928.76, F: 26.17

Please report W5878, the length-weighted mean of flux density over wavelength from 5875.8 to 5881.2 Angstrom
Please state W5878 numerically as 26.3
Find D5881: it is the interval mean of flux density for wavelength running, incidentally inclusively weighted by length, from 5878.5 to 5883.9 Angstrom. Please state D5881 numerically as 26.2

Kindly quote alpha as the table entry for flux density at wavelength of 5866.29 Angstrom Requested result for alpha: 27.34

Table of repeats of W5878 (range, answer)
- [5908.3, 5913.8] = 26.7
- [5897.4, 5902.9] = 24.6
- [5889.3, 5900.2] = 24.1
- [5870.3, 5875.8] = 25.9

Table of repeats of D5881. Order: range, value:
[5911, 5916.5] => 27.4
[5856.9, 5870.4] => 26.8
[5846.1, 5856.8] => 27.2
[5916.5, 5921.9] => 26.4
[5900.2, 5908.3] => 26.1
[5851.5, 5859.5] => 27.4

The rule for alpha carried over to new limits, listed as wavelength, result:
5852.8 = 28.74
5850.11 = 27.16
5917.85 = 25.94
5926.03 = 27.49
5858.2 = 27.35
